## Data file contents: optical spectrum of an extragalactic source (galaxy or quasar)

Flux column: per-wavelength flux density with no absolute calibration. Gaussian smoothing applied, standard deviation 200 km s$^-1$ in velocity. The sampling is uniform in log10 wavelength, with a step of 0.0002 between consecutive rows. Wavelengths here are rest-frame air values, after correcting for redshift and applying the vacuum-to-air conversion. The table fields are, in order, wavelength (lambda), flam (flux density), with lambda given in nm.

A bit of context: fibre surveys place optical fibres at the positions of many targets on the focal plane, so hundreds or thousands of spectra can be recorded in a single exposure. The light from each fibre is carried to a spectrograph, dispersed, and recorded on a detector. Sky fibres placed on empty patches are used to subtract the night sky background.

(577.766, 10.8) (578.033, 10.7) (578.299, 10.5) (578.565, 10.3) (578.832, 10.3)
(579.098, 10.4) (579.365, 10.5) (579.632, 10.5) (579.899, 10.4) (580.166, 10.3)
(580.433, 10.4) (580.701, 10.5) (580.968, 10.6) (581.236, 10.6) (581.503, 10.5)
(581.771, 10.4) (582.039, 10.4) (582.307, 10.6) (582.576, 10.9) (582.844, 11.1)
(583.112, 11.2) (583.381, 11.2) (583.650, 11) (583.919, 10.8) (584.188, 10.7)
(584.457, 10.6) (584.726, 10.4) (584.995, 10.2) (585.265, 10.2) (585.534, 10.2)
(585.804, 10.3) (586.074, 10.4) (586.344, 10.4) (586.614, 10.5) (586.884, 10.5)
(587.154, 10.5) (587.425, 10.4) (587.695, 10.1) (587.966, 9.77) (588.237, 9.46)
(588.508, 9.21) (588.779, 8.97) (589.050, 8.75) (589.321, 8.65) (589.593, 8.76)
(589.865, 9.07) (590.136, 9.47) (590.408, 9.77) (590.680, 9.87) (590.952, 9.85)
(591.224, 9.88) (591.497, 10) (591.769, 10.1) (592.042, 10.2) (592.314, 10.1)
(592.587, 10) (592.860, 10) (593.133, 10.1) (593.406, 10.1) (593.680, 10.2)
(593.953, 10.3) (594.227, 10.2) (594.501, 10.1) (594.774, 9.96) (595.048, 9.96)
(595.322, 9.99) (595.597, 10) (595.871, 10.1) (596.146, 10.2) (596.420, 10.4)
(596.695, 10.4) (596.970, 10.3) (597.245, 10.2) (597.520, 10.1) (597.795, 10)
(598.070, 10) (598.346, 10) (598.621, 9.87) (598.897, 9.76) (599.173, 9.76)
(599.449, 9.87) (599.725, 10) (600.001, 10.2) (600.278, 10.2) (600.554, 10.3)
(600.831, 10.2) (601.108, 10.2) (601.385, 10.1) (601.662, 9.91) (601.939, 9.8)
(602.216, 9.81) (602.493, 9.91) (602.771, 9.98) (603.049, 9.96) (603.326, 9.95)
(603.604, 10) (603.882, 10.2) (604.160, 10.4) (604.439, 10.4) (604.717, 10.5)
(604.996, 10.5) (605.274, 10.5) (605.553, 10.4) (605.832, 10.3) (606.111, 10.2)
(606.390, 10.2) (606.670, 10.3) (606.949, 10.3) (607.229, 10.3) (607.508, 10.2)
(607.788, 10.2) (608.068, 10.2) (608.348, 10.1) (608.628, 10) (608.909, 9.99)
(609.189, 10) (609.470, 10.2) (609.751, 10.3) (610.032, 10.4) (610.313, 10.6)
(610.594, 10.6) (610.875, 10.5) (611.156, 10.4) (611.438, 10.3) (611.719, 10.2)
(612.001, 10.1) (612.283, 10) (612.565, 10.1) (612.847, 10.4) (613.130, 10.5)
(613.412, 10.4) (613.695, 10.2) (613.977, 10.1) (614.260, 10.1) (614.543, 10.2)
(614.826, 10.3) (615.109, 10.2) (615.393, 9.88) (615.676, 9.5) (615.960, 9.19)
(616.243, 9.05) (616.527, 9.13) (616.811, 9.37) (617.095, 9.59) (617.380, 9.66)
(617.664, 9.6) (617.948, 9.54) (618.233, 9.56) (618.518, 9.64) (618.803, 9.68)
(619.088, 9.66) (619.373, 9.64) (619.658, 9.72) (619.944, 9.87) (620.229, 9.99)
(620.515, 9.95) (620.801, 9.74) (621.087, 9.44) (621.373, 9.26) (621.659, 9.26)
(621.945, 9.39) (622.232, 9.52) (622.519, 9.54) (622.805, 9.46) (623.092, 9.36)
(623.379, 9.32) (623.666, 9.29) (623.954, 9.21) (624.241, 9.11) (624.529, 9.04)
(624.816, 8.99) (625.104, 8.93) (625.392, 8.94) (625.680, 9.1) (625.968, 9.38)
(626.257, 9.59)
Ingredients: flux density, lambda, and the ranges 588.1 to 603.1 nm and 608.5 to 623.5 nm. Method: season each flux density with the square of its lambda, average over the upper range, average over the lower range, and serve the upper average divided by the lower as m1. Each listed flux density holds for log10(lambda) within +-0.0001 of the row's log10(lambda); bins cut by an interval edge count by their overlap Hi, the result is 1.06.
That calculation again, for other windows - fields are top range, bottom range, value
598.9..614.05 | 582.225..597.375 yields 1.07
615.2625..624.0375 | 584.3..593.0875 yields 1.07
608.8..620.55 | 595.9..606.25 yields 1.03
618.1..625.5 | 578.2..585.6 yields 1.02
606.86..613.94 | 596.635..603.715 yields 1.06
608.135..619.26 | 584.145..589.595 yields 1.09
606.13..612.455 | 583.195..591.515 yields 1.10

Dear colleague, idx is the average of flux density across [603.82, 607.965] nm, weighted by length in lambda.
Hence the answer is 10.3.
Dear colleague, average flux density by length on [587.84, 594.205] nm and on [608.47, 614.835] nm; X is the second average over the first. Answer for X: 1.06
